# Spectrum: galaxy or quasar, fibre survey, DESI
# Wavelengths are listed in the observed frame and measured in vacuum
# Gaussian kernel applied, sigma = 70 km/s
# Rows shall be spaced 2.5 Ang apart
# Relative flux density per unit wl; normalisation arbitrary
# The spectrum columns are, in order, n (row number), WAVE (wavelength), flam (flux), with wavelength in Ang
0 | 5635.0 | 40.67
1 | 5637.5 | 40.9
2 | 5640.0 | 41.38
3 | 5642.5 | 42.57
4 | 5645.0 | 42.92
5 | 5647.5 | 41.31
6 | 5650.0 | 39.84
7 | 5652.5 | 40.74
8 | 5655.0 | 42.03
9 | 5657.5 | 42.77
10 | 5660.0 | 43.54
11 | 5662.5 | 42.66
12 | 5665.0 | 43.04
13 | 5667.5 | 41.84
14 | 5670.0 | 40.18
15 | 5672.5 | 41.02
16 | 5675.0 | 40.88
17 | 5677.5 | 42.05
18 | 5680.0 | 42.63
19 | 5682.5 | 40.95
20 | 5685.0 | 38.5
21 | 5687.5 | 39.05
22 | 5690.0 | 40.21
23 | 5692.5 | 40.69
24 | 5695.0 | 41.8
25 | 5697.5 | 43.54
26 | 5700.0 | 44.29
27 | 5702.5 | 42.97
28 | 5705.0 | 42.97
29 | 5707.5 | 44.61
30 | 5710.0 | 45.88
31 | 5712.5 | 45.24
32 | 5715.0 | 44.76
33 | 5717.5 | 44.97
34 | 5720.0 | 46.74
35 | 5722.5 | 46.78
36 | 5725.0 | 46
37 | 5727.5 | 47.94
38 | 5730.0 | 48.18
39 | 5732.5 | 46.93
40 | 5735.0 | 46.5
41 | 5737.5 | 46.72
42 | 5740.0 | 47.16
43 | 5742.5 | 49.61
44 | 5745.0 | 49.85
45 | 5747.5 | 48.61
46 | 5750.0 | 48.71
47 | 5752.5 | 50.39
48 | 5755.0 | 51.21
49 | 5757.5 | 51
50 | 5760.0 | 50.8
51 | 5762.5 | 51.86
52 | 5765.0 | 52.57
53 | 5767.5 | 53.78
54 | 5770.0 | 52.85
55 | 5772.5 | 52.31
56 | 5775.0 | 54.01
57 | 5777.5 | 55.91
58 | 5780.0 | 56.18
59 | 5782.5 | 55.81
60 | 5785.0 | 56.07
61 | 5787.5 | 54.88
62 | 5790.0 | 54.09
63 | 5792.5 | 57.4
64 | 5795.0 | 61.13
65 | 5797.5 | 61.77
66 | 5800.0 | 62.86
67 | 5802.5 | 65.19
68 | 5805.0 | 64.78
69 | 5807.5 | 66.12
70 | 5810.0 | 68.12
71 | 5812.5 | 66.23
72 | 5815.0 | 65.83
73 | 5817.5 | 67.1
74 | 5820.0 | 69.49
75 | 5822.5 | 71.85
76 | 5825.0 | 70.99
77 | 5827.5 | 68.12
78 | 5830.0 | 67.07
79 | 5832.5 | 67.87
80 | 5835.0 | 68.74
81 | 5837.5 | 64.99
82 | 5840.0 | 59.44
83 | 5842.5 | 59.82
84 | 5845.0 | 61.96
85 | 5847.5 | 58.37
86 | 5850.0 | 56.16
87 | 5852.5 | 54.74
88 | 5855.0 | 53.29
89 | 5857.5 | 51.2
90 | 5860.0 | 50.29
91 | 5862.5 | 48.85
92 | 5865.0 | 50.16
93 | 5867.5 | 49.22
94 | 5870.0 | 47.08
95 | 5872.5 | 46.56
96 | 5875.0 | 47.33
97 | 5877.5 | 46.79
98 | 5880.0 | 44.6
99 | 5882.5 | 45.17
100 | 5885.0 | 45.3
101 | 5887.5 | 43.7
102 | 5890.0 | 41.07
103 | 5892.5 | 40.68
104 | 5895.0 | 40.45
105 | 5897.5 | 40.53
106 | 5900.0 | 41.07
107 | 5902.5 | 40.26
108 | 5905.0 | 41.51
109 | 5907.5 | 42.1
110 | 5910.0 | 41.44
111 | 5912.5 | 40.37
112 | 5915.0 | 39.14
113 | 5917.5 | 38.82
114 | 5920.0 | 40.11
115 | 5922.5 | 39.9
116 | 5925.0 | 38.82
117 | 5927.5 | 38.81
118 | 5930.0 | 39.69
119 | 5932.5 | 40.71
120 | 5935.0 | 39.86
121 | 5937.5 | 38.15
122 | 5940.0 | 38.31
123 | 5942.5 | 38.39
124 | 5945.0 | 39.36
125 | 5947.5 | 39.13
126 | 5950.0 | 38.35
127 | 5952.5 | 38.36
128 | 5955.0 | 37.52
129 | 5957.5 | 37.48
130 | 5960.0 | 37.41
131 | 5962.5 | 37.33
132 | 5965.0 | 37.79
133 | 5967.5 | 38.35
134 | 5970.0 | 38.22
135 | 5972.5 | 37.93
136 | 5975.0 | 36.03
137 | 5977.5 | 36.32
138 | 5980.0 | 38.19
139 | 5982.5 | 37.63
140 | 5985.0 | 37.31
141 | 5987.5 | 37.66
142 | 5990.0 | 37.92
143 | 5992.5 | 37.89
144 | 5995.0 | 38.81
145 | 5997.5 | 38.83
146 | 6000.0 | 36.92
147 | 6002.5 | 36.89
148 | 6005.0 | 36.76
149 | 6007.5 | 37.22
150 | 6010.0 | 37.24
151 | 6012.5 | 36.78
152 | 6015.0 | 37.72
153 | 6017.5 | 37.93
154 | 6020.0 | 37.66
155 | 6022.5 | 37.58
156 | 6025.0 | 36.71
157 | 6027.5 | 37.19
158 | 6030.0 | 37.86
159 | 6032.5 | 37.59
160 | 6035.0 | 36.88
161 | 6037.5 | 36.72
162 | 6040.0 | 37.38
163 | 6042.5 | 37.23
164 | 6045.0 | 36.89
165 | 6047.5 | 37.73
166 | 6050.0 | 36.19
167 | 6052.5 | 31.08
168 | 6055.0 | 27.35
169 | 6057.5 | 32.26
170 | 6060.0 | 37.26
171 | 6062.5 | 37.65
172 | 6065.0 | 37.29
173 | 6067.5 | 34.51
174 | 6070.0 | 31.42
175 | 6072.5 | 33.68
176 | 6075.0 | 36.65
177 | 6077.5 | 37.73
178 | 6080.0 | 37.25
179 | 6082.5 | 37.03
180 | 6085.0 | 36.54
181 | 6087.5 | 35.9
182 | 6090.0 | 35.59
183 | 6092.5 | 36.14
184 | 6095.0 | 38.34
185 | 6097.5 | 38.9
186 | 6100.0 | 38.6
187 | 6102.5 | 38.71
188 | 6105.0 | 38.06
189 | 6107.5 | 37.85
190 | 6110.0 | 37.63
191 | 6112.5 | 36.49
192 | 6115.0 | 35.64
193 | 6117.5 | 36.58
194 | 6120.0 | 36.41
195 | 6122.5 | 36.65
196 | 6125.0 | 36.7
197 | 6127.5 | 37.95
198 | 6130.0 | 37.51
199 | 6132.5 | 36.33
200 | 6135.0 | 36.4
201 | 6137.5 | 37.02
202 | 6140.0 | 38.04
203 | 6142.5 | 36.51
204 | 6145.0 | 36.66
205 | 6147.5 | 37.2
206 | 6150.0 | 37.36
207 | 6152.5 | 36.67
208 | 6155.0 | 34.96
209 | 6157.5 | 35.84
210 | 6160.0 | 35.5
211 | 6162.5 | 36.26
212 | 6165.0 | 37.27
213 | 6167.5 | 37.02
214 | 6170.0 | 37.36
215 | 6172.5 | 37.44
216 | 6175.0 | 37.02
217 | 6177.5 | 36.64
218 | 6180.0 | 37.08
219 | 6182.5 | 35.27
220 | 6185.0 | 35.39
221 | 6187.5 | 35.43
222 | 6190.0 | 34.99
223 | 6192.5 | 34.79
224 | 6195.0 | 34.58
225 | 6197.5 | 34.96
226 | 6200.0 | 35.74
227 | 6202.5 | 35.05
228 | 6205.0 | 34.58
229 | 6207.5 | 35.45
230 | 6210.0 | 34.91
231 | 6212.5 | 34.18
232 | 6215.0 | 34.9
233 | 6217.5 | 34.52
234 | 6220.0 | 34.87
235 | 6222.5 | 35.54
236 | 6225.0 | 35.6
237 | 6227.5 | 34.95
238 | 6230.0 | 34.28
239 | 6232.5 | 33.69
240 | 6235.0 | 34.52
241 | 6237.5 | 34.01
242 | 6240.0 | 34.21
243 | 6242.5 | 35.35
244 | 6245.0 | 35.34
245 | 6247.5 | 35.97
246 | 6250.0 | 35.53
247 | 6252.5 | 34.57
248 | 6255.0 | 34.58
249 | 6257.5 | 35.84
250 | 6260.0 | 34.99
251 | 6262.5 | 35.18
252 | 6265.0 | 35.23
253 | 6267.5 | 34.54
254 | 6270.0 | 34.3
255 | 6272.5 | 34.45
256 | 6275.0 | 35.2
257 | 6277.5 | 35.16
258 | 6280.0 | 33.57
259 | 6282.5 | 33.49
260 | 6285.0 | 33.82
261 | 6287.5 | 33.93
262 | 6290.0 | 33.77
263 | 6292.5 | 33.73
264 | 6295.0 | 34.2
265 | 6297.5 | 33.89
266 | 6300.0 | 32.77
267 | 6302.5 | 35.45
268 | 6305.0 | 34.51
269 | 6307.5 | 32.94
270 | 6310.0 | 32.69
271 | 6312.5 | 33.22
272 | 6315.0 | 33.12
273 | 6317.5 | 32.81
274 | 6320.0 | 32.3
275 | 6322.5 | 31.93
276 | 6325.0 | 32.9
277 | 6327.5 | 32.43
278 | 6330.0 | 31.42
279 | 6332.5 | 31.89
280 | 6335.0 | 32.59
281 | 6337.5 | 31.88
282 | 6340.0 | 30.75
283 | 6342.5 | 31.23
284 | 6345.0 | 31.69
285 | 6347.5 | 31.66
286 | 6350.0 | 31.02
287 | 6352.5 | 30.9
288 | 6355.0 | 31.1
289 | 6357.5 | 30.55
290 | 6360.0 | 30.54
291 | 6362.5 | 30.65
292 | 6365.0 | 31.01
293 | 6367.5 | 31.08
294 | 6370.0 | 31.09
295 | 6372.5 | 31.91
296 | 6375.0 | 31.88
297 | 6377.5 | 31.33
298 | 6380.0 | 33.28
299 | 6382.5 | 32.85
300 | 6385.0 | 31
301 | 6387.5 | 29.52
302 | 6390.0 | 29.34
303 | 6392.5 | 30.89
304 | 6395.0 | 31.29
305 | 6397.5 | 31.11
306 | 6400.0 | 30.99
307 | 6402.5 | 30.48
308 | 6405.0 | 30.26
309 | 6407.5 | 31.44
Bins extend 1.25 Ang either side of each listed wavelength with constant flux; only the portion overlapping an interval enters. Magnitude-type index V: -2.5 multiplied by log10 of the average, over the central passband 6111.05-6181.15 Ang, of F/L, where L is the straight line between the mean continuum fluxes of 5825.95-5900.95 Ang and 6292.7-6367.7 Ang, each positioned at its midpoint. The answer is 0.094 mag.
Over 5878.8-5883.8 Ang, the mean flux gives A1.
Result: 44.9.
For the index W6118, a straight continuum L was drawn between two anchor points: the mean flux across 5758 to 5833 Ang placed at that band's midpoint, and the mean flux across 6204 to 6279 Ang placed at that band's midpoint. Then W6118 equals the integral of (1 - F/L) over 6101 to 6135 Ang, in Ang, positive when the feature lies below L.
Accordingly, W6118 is 3.96 Ang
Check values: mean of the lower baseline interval 60.6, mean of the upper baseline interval 34.9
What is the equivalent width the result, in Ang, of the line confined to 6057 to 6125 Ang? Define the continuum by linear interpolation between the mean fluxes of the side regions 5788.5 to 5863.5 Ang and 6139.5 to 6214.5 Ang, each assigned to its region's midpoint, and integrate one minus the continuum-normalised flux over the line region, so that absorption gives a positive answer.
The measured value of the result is 9.2 Ang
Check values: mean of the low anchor 62.1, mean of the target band 36.6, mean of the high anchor 36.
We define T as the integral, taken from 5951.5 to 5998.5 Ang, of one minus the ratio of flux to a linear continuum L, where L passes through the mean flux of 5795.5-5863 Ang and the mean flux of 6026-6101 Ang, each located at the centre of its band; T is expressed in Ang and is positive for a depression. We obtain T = 8.5 Ang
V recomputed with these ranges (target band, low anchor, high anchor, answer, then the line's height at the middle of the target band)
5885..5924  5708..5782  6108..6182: 0.090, 44.4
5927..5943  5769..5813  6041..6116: 0.211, 47.6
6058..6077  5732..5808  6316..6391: 0.198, 42.6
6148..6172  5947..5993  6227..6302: -0.027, 35.6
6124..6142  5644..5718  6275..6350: -0.045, 35.6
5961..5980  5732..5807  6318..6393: 0.227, 46.2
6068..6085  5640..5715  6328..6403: 0.005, 35.8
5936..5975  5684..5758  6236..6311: 0.078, 40.9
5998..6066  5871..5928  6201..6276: 0.079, 39.2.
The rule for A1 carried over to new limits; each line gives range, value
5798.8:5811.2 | 65.4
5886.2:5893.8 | 41.8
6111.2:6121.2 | 36.3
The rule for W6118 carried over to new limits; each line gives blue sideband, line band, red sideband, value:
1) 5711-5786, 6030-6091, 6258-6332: 7.5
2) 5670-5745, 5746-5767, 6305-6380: -3.7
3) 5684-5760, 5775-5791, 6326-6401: -3.9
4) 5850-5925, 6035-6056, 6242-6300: 2.7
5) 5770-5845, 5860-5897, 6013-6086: 6.2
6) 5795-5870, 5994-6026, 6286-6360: 8.5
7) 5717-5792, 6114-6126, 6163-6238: 0.6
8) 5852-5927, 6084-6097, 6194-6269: 0.7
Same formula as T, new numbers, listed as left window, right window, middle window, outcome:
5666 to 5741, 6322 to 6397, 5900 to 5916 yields -0.4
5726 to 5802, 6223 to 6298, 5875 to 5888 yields 0.8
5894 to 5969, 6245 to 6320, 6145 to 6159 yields -0.1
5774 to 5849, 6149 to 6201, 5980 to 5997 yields 4.0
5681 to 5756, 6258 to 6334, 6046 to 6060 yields 1.9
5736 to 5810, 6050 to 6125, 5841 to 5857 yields -2.2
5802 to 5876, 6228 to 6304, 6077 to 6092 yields 2.9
